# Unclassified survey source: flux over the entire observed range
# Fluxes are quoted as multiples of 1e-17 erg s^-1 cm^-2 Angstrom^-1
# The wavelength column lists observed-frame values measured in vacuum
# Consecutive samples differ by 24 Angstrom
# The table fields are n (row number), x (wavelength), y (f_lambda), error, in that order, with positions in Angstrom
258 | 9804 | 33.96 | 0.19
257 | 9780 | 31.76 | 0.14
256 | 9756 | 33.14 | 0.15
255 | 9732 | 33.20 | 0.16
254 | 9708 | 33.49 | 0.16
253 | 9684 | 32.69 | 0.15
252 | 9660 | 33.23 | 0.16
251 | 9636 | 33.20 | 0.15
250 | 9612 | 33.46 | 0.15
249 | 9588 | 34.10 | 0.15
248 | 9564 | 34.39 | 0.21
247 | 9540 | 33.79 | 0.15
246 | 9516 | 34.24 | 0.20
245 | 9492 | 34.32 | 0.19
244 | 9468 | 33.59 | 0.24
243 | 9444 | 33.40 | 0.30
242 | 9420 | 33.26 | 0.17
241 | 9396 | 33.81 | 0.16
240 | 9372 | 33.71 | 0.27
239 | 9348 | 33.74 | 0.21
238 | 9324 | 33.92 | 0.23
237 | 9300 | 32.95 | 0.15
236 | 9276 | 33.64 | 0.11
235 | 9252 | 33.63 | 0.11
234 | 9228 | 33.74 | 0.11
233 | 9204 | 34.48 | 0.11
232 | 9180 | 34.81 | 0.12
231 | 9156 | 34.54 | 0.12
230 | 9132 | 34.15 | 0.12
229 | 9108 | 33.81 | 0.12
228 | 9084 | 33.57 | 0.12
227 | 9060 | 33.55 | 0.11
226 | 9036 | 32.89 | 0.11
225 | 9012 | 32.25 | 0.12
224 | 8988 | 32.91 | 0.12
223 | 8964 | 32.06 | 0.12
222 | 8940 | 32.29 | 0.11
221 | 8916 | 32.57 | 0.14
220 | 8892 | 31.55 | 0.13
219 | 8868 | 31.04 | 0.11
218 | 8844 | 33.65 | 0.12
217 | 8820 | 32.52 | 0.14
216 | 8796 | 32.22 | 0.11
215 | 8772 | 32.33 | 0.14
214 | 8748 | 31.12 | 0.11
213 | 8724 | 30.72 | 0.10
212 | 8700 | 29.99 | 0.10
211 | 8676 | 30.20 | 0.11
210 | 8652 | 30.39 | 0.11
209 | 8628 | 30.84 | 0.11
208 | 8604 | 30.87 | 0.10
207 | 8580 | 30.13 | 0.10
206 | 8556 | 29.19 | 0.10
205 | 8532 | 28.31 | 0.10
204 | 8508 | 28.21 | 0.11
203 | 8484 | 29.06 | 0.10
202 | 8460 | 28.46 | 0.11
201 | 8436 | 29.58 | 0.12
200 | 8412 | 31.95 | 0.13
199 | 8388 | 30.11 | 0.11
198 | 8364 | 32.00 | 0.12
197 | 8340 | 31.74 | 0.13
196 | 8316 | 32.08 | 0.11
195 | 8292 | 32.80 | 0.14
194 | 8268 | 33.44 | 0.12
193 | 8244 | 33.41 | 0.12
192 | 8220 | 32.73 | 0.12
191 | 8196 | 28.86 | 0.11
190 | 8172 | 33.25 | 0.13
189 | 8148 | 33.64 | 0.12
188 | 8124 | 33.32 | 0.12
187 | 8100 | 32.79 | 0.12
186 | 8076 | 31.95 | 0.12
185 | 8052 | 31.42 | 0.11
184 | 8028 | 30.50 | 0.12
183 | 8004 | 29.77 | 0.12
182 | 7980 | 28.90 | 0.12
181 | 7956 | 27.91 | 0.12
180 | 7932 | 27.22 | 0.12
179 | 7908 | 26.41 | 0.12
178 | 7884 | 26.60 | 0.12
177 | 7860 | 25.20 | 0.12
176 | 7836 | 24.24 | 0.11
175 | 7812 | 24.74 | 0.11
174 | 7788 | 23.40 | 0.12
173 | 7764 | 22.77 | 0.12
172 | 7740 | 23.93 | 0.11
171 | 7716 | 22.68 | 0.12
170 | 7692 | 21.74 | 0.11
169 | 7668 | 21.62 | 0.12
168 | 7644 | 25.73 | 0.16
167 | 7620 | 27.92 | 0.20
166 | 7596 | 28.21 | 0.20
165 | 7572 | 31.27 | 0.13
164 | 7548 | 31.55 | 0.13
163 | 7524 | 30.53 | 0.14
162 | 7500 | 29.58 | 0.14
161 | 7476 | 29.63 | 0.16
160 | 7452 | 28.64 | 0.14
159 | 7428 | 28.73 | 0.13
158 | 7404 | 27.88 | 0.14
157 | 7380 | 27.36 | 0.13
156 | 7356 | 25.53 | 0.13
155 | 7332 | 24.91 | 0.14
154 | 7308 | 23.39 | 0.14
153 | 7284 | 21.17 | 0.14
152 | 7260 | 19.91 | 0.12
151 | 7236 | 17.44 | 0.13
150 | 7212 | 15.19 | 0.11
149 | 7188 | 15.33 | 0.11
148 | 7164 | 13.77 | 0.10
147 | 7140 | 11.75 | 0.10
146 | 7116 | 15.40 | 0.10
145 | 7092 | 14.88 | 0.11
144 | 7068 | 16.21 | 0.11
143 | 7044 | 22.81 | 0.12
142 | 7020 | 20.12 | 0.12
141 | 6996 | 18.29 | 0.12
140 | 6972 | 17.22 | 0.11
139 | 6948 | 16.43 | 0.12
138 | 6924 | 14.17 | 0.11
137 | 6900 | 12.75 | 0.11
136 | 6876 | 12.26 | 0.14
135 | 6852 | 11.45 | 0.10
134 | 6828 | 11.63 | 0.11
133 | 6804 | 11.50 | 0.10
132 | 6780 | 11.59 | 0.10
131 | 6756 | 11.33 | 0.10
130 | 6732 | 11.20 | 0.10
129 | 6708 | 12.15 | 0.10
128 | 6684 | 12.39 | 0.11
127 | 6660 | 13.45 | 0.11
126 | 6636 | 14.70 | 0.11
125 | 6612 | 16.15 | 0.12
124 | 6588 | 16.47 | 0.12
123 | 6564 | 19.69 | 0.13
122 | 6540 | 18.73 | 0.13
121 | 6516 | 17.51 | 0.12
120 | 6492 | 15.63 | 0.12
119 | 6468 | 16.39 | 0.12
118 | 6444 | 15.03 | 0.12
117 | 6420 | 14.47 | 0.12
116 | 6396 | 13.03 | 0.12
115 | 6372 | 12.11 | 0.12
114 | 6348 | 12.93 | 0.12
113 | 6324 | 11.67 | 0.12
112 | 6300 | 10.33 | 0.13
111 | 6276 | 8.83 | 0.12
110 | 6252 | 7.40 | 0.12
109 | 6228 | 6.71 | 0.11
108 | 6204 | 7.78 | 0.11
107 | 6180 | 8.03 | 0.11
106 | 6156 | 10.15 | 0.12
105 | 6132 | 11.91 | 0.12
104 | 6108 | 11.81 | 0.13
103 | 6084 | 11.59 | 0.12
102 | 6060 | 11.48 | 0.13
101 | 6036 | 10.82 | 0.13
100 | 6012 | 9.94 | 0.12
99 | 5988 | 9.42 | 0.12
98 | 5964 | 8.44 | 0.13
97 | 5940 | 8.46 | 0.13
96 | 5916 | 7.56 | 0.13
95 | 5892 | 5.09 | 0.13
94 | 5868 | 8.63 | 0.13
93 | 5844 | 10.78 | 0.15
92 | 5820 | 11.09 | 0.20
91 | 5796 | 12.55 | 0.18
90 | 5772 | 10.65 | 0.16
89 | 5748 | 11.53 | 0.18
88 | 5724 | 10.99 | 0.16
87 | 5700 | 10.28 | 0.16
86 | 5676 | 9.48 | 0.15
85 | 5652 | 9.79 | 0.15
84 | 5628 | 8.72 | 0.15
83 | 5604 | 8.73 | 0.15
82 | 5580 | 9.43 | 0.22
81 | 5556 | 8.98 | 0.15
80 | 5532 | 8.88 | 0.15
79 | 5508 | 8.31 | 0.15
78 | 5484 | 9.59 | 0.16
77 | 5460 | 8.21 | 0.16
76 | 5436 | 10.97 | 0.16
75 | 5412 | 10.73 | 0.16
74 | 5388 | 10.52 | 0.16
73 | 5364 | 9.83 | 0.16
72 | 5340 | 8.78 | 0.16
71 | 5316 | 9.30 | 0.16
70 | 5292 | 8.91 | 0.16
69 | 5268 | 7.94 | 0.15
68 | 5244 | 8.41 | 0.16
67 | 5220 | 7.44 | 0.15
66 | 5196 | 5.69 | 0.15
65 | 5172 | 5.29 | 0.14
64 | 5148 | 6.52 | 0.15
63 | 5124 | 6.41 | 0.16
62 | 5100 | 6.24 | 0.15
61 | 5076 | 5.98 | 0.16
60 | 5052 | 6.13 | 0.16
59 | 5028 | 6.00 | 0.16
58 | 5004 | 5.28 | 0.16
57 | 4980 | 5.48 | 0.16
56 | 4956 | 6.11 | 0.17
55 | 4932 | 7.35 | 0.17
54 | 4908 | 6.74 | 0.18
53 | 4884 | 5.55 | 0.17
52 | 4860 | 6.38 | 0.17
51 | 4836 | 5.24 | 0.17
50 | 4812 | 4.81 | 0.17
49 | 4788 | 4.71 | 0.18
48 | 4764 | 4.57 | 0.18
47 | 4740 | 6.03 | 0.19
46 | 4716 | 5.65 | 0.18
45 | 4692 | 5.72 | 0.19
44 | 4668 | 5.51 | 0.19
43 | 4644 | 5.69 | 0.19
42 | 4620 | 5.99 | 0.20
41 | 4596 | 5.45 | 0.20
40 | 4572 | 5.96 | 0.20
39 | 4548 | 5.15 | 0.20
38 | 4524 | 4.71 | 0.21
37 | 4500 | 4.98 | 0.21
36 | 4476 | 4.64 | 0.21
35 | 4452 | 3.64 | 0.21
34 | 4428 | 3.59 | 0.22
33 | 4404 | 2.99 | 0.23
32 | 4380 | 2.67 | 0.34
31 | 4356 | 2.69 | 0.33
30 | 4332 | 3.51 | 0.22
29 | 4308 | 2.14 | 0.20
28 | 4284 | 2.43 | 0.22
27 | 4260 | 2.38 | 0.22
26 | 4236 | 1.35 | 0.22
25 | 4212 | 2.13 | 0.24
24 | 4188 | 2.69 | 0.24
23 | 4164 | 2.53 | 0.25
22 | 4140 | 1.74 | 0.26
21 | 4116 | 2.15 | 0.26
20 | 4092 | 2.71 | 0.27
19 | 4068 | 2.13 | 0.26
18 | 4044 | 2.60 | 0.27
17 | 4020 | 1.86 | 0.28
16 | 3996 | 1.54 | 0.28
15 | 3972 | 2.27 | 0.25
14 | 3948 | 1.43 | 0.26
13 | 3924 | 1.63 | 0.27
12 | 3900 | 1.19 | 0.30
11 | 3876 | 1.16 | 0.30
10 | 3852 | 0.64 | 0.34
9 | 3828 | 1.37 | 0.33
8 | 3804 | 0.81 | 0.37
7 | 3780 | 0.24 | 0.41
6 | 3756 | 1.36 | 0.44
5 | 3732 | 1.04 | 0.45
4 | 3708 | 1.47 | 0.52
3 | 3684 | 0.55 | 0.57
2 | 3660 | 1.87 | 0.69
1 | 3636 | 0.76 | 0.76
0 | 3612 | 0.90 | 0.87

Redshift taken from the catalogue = 0.00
